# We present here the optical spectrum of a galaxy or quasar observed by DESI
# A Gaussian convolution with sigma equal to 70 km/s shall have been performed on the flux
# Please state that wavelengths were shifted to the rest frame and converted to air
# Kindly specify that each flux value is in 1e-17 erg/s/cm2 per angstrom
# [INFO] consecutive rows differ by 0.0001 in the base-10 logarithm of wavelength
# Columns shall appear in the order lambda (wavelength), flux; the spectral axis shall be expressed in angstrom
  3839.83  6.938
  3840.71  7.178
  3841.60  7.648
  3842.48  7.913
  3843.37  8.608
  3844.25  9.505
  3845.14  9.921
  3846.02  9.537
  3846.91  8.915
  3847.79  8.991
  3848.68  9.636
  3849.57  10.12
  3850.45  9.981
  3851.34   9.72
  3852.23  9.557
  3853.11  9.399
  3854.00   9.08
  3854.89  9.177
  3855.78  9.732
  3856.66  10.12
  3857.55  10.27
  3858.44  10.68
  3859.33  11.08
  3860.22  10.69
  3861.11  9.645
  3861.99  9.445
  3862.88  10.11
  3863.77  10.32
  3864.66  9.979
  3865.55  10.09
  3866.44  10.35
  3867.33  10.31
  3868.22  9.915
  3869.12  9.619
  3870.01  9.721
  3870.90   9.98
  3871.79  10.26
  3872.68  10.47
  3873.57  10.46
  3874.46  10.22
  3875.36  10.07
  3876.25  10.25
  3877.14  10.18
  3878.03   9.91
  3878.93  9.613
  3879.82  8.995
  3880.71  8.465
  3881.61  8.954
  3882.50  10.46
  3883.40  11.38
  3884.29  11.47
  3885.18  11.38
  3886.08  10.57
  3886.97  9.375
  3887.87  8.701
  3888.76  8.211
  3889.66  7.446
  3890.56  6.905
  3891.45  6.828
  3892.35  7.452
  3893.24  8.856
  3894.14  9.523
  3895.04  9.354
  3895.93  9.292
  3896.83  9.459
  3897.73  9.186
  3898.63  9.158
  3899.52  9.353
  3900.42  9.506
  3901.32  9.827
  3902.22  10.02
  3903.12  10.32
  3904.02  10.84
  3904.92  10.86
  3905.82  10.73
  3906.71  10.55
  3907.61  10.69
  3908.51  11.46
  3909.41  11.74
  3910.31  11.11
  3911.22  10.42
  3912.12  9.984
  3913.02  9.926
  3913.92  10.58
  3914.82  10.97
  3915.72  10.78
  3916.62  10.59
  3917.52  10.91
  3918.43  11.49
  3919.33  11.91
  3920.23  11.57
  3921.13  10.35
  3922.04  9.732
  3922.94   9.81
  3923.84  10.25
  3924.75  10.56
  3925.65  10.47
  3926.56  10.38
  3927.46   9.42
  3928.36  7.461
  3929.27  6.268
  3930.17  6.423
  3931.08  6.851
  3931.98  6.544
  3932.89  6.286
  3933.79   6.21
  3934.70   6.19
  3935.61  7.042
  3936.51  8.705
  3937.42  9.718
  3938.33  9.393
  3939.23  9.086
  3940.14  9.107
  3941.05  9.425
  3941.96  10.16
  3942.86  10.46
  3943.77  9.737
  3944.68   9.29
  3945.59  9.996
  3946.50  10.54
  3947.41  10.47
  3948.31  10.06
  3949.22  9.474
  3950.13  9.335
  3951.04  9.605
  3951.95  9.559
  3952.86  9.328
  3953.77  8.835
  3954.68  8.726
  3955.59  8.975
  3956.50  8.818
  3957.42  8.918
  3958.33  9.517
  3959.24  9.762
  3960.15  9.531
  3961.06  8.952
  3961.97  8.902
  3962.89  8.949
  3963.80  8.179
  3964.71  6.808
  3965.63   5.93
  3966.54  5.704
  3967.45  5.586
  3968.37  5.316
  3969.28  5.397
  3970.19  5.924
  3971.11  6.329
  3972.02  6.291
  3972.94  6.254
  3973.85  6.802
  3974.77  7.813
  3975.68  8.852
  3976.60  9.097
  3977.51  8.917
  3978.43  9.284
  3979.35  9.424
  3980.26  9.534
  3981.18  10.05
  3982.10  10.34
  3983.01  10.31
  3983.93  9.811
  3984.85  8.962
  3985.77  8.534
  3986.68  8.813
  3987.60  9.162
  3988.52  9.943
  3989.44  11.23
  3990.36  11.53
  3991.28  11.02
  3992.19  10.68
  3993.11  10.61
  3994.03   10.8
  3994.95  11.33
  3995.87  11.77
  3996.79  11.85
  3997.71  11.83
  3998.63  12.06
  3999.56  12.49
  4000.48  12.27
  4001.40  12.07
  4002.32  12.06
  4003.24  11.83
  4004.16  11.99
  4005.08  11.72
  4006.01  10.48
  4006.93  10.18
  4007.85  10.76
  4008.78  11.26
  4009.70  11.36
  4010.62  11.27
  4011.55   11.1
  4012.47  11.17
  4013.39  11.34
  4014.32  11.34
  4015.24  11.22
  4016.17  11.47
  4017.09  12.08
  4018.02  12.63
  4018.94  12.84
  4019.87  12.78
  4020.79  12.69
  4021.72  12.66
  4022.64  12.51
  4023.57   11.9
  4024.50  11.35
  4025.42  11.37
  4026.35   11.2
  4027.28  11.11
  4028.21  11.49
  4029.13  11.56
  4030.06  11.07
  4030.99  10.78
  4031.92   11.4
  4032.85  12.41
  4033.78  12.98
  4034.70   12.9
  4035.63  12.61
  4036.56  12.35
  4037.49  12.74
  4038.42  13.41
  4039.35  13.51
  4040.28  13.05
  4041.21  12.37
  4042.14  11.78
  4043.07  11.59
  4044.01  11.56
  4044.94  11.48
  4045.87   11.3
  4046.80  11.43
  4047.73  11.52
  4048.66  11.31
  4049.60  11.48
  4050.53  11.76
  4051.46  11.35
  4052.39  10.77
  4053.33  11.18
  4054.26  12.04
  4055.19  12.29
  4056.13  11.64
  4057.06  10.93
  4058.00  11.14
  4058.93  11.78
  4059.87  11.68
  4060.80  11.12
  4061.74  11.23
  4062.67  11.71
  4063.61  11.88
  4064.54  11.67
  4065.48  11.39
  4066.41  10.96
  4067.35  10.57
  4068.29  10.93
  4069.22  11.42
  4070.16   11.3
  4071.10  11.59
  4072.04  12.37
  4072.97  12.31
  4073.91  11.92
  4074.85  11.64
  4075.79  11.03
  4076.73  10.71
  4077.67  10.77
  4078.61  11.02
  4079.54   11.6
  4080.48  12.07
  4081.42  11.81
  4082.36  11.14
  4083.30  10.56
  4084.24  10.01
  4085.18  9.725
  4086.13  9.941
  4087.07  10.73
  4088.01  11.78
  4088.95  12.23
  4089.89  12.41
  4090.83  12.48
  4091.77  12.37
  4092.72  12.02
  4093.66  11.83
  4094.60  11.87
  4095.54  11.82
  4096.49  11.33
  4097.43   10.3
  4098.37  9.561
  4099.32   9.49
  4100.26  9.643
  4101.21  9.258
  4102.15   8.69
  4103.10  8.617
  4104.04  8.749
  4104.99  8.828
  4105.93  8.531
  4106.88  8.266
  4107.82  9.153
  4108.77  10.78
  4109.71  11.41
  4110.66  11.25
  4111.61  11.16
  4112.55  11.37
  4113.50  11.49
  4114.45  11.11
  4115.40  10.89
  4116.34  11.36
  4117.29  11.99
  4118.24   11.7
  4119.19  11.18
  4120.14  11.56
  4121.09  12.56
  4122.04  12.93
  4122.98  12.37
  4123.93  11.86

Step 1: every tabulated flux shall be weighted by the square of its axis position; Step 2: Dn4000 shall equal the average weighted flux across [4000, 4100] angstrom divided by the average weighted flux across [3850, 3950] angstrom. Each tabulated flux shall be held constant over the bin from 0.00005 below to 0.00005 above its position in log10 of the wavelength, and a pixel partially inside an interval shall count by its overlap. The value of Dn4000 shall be 1.3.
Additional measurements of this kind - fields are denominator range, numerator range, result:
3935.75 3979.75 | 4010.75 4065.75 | 1.44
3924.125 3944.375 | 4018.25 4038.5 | 1.50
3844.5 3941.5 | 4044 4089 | 1.28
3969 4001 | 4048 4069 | 1.23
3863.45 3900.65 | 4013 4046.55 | 1.35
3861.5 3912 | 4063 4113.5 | 1.22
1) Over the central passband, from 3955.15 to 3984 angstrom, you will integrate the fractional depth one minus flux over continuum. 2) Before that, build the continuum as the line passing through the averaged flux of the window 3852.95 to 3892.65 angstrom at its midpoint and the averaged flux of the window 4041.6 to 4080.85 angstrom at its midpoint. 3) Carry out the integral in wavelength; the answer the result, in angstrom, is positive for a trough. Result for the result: 6.8 angstrom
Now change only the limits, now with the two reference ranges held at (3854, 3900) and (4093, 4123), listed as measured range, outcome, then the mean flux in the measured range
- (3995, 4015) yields -2.6 angstrom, 11.5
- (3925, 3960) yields 3.8 angstrom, 8.87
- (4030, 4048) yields -3.1 angstrom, 12.1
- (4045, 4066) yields -2.1 angstrom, 11.5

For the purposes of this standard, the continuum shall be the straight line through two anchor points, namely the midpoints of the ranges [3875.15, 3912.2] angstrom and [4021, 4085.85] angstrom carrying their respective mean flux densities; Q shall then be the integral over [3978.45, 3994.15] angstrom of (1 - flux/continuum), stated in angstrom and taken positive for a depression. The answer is 1.2 angstrom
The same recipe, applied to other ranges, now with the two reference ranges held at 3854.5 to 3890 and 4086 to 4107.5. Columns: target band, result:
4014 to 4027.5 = -2.19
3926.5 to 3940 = 3.23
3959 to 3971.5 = 3.66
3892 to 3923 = -0.65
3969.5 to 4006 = 0.91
